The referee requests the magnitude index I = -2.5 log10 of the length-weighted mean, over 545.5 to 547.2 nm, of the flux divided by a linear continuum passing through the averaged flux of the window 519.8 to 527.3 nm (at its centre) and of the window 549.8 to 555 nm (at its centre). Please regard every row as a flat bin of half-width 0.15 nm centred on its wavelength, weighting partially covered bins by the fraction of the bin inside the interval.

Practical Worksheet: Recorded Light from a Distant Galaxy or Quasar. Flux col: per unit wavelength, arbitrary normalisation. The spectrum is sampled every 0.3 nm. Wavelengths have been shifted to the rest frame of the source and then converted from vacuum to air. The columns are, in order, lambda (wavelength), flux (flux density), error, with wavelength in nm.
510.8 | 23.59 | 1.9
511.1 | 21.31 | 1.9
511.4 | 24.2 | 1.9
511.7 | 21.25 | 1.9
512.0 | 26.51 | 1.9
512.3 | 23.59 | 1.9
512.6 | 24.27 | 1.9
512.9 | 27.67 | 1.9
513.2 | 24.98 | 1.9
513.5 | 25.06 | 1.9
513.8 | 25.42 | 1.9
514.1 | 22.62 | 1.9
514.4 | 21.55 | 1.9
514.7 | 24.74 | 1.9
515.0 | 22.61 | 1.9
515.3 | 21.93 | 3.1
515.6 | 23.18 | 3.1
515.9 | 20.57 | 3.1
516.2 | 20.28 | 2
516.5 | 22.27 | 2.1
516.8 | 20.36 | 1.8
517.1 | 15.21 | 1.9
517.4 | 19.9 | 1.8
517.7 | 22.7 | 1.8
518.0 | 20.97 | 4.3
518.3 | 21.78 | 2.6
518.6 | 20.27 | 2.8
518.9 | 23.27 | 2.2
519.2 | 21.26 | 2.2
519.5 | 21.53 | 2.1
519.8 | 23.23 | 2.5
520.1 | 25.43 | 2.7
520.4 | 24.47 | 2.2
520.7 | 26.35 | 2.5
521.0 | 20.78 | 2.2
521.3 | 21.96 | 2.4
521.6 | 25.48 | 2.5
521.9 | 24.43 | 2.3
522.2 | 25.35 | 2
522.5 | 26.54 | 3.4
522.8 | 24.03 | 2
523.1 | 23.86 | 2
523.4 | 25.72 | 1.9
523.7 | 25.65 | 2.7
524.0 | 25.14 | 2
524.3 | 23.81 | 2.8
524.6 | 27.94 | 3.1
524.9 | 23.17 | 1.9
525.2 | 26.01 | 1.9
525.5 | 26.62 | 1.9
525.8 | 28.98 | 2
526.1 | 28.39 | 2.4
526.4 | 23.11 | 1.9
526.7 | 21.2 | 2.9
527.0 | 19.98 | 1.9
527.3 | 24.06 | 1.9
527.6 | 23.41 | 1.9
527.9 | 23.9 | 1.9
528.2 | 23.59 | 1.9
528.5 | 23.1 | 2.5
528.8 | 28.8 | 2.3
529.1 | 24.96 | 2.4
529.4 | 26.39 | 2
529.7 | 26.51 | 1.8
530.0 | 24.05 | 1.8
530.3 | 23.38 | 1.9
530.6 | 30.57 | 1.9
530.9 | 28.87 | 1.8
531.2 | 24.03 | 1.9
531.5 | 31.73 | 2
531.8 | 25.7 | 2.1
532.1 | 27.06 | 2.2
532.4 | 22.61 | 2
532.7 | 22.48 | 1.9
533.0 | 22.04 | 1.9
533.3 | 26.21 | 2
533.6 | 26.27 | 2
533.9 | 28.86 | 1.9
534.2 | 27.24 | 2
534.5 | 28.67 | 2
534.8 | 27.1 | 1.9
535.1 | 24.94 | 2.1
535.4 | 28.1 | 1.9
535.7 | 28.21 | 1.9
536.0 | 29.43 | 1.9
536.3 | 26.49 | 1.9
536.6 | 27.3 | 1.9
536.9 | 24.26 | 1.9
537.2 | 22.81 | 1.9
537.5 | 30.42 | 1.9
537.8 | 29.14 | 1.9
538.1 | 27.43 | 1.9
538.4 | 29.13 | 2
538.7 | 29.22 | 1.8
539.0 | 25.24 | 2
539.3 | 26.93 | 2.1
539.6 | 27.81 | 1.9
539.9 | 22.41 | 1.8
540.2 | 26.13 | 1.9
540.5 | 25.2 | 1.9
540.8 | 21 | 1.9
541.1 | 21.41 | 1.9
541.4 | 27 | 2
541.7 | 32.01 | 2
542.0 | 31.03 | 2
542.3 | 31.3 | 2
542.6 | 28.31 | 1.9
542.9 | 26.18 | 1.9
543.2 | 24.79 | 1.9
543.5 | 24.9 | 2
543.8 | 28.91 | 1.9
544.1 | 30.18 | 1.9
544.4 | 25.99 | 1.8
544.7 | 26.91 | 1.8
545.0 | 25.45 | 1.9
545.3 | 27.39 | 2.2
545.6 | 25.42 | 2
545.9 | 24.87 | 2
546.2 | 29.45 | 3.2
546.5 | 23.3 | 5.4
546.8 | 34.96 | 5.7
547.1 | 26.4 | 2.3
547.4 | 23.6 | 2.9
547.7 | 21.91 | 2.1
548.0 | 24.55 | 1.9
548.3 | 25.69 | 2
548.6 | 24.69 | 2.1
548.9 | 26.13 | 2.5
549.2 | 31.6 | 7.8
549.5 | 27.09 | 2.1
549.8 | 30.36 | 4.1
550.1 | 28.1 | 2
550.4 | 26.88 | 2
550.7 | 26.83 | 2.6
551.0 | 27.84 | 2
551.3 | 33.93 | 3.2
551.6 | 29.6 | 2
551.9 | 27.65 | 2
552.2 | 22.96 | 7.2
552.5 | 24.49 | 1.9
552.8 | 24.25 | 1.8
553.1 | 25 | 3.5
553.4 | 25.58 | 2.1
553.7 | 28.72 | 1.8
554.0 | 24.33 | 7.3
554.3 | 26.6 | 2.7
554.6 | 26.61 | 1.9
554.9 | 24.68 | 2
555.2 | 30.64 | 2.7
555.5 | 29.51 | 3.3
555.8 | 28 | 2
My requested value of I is -0.044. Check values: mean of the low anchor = 24.7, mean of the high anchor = 26.8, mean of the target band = 27.5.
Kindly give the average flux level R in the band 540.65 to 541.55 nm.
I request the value 23.1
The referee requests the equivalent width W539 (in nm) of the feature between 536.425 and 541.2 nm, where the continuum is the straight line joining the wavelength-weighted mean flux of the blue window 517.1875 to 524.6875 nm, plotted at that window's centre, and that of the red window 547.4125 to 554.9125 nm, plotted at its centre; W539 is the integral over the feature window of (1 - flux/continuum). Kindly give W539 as -0.13 nm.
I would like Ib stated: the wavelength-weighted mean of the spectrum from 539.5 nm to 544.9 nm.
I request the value 26.7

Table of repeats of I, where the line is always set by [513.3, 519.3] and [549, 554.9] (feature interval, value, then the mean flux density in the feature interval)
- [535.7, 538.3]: -0.096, 27.3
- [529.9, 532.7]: -0.094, 26.3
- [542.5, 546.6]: -0.021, 26.6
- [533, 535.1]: -0.098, 26.8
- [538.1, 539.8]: -0.093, 27.5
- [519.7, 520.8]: -0.113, 24.9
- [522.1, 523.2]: -0.100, 25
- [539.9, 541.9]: 0.008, 25.4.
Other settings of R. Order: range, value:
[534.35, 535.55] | 27.2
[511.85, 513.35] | 25.4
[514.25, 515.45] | 22.7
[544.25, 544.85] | 26.4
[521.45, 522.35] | 25.1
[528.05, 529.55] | 25.4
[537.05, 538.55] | 27.8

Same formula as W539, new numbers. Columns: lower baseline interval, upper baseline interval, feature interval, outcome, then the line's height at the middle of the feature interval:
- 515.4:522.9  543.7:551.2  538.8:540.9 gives 0.05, 25.8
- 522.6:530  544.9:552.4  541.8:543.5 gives -0.11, 26.5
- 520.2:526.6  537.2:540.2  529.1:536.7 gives -0.03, 26.4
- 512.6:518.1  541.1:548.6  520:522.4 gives -0.10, 23.3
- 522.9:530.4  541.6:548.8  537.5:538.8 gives -0.14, 26.2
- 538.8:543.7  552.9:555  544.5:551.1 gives -0.16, 26.2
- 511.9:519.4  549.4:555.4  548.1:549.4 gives -0.01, 26.7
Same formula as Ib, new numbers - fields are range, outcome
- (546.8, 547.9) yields 25.5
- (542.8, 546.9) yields 27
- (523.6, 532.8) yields 25.3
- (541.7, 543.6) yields 28.2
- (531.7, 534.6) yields 25.7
